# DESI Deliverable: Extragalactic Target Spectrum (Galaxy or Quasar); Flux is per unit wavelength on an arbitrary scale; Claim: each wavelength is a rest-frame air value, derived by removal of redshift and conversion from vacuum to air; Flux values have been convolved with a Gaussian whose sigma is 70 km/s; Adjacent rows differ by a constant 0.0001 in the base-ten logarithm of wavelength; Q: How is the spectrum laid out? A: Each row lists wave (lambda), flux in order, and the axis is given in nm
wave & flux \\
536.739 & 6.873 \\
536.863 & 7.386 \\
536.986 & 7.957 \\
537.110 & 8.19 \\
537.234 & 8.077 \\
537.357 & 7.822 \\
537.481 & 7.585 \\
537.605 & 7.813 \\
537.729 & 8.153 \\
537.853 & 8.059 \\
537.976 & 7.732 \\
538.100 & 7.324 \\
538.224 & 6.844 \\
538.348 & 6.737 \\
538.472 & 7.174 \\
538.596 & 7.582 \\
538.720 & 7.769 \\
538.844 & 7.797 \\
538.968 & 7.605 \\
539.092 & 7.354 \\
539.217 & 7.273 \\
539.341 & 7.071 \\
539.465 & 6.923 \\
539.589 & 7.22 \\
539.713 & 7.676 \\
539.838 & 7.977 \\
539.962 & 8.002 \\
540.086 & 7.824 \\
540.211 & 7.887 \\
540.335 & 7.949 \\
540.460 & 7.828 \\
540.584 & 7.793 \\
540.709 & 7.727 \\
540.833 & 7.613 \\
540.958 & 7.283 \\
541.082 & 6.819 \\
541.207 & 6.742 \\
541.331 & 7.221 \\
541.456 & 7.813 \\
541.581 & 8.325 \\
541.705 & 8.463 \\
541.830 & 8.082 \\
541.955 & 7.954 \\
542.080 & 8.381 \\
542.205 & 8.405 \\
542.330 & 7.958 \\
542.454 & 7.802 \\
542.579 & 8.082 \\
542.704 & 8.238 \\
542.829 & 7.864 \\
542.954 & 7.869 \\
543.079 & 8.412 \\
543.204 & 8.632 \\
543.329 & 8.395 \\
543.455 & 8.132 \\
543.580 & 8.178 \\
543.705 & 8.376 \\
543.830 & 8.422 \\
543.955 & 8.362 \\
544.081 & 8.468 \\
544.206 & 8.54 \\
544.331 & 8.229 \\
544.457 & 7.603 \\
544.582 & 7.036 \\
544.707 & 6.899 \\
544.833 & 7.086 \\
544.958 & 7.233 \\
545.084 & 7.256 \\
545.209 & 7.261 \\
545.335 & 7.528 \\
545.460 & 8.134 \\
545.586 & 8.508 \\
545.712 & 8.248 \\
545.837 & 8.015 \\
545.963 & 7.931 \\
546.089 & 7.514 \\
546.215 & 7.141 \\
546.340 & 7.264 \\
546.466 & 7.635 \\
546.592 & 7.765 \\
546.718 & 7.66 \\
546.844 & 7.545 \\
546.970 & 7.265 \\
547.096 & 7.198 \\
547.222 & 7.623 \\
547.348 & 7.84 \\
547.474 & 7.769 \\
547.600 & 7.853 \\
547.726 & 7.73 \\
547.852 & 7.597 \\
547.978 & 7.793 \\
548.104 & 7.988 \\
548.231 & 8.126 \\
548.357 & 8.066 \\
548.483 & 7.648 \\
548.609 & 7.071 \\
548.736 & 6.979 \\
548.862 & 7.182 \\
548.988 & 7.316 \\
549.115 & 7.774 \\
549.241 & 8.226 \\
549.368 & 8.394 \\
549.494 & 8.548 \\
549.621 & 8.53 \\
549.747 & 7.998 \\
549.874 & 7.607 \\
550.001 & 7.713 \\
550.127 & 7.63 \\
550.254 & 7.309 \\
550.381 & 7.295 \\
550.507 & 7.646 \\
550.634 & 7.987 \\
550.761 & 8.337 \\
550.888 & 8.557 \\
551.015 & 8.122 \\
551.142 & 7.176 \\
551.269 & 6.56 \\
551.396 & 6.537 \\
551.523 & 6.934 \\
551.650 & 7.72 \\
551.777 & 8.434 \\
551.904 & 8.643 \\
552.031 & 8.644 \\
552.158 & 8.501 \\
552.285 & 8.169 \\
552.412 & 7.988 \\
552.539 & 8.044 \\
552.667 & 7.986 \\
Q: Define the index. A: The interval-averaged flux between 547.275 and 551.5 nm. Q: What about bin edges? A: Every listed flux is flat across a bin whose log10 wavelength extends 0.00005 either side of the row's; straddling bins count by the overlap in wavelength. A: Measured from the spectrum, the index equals 7.72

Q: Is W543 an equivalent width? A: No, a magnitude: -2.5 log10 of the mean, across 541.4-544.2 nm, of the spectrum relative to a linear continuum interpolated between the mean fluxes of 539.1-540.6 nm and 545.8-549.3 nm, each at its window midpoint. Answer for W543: -0.08 mag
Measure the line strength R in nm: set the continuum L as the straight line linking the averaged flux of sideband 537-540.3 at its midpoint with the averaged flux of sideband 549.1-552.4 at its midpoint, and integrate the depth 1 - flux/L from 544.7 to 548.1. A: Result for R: 0.07 nm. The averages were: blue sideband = 7.6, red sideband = 7.89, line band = 7.62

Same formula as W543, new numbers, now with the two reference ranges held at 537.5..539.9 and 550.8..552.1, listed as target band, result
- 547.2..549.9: -0.02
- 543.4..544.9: -0.05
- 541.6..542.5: -0.09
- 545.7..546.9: 0.00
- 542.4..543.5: -0.08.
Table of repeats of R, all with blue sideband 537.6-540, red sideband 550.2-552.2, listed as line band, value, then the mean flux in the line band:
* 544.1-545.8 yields -0.012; 7.69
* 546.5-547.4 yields 0.014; 7.55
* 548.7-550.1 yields -0.023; 7.86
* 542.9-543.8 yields -0.083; 8.29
